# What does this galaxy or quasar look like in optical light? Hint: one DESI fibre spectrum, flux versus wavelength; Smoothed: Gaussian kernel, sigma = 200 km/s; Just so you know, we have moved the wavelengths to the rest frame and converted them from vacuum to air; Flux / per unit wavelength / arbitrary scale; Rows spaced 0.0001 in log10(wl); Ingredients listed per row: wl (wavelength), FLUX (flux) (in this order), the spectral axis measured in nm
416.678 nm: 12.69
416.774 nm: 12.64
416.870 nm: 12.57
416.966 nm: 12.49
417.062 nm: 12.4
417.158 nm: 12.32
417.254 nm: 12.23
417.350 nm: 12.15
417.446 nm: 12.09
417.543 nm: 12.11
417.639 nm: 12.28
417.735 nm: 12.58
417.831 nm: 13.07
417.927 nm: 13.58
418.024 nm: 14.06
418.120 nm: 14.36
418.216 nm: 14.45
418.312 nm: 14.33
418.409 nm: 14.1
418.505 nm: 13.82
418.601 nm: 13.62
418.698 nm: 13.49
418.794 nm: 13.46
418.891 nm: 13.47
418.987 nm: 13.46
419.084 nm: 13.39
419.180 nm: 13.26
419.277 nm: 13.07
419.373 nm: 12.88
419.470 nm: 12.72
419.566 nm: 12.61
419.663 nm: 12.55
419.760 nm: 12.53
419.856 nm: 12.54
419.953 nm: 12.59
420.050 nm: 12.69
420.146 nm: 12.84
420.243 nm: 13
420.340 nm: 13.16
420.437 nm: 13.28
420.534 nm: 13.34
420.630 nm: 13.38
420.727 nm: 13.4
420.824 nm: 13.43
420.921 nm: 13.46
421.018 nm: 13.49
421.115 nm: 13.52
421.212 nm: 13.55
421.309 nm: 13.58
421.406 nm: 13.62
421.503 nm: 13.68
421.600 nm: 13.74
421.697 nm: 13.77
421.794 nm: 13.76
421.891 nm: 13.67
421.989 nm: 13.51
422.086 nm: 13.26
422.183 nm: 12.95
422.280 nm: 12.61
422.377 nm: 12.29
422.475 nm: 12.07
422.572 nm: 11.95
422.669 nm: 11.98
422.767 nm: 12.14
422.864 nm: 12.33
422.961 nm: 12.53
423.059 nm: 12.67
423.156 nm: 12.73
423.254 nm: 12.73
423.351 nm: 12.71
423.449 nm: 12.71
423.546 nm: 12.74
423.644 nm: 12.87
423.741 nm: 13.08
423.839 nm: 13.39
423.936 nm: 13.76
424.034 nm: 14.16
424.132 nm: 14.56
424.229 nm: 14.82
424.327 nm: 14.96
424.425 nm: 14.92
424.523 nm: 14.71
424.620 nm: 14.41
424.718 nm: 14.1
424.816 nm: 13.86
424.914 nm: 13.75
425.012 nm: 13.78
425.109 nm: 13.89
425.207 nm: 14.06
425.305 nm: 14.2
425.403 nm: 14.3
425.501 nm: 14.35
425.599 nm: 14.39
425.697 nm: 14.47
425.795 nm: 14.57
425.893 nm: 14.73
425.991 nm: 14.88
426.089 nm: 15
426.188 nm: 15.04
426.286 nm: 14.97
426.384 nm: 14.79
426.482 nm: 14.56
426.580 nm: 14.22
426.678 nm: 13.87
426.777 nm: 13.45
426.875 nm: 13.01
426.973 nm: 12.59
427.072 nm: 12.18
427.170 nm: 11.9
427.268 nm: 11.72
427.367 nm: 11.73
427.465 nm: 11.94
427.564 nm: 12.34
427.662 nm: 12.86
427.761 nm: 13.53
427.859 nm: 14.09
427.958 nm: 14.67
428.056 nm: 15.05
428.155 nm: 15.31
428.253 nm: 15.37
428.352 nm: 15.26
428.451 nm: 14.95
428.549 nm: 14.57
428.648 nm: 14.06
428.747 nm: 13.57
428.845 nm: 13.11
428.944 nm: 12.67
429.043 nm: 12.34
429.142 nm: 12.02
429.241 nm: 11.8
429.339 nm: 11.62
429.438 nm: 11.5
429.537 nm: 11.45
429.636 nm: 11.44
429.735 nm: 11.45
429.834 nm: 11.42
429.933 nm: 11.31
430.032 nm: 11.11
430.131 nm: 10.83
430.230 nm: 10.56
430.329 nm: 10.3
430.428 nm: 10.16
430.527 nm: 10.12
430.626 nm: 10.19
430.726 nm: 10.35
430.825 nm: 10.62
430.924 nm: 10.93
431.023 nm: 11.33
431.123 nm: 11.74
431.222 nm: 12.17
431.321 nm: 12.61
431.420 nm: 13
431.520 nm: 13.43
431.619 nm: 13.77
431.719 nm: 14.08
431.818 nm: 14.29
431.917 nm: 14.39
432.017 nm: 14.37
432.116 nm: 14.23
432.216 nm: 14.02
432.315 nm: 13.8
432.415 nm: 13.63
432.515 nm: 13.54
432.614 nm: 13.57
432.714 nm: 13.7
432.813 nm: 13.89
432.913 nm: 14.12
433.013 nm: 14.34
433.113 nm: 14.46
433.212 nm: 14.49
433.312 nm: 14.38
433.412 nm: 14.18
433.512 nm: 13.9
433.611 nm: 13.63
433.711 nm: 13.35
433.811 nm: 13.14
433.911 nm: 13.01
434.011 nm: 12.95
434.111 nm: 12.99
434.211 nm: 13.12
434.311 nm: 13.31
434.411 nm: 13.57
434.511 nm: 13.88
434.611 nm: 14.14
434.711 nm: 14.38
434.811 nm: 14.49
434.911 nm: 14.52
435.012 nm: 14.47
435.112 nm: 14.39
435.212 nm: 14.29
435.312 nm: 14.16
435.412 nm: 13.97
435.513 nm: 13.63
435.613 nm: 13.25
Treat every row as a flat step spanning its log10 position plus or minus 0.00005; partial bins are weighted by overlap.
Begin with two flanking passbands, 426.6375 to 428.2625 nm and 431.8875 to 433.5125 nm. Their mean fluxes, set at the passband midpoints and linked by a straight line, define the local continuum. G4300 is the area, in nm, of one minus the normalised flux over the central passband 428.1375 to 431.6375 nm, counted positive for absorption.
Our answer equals 0.38 nm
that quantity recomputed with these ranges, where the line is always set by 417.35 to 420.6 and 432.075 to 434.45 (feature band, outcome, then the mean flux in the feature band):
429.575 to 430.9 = 0.28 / 10.8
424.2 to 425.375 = -0.08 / 14.3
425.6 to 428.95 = -0.10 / 13.9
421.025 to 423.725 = 0.07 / 13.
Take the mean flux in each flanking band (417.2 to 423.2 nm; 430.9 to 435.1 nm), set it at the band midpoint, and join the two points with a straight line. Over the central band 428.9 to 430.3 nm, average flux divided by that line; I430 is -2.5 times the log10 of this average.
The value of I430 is 0.172 mag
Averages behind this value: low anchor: 13.1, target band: 11.5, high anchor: 13.6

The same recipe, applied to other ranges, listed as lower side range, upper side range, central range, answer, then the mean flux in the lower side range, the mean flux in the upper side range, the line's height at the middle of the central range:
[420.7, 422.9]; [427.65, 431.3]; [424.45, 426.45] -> -0.14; 13.1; 12.3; 12.7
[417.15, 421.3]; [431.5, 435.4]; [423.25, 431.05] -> 0.04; 13.2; 13.9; 13.6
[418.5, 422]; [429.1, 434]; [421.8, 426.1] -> -0.04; 13.3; 12.6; 13.1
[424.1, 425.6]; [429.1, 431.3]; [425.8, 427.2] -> -0.05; 14.3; 11.1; 13.3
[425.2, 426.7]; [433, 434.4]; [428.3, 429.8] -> 0.11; 14.6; 13.6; 14.2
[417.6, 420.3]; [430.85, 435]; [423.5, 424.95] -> -0.05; 13.2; 13.6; 13.4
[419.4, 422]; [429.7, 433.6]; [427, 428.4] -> -0.04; 13.2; 12.7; 12.9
